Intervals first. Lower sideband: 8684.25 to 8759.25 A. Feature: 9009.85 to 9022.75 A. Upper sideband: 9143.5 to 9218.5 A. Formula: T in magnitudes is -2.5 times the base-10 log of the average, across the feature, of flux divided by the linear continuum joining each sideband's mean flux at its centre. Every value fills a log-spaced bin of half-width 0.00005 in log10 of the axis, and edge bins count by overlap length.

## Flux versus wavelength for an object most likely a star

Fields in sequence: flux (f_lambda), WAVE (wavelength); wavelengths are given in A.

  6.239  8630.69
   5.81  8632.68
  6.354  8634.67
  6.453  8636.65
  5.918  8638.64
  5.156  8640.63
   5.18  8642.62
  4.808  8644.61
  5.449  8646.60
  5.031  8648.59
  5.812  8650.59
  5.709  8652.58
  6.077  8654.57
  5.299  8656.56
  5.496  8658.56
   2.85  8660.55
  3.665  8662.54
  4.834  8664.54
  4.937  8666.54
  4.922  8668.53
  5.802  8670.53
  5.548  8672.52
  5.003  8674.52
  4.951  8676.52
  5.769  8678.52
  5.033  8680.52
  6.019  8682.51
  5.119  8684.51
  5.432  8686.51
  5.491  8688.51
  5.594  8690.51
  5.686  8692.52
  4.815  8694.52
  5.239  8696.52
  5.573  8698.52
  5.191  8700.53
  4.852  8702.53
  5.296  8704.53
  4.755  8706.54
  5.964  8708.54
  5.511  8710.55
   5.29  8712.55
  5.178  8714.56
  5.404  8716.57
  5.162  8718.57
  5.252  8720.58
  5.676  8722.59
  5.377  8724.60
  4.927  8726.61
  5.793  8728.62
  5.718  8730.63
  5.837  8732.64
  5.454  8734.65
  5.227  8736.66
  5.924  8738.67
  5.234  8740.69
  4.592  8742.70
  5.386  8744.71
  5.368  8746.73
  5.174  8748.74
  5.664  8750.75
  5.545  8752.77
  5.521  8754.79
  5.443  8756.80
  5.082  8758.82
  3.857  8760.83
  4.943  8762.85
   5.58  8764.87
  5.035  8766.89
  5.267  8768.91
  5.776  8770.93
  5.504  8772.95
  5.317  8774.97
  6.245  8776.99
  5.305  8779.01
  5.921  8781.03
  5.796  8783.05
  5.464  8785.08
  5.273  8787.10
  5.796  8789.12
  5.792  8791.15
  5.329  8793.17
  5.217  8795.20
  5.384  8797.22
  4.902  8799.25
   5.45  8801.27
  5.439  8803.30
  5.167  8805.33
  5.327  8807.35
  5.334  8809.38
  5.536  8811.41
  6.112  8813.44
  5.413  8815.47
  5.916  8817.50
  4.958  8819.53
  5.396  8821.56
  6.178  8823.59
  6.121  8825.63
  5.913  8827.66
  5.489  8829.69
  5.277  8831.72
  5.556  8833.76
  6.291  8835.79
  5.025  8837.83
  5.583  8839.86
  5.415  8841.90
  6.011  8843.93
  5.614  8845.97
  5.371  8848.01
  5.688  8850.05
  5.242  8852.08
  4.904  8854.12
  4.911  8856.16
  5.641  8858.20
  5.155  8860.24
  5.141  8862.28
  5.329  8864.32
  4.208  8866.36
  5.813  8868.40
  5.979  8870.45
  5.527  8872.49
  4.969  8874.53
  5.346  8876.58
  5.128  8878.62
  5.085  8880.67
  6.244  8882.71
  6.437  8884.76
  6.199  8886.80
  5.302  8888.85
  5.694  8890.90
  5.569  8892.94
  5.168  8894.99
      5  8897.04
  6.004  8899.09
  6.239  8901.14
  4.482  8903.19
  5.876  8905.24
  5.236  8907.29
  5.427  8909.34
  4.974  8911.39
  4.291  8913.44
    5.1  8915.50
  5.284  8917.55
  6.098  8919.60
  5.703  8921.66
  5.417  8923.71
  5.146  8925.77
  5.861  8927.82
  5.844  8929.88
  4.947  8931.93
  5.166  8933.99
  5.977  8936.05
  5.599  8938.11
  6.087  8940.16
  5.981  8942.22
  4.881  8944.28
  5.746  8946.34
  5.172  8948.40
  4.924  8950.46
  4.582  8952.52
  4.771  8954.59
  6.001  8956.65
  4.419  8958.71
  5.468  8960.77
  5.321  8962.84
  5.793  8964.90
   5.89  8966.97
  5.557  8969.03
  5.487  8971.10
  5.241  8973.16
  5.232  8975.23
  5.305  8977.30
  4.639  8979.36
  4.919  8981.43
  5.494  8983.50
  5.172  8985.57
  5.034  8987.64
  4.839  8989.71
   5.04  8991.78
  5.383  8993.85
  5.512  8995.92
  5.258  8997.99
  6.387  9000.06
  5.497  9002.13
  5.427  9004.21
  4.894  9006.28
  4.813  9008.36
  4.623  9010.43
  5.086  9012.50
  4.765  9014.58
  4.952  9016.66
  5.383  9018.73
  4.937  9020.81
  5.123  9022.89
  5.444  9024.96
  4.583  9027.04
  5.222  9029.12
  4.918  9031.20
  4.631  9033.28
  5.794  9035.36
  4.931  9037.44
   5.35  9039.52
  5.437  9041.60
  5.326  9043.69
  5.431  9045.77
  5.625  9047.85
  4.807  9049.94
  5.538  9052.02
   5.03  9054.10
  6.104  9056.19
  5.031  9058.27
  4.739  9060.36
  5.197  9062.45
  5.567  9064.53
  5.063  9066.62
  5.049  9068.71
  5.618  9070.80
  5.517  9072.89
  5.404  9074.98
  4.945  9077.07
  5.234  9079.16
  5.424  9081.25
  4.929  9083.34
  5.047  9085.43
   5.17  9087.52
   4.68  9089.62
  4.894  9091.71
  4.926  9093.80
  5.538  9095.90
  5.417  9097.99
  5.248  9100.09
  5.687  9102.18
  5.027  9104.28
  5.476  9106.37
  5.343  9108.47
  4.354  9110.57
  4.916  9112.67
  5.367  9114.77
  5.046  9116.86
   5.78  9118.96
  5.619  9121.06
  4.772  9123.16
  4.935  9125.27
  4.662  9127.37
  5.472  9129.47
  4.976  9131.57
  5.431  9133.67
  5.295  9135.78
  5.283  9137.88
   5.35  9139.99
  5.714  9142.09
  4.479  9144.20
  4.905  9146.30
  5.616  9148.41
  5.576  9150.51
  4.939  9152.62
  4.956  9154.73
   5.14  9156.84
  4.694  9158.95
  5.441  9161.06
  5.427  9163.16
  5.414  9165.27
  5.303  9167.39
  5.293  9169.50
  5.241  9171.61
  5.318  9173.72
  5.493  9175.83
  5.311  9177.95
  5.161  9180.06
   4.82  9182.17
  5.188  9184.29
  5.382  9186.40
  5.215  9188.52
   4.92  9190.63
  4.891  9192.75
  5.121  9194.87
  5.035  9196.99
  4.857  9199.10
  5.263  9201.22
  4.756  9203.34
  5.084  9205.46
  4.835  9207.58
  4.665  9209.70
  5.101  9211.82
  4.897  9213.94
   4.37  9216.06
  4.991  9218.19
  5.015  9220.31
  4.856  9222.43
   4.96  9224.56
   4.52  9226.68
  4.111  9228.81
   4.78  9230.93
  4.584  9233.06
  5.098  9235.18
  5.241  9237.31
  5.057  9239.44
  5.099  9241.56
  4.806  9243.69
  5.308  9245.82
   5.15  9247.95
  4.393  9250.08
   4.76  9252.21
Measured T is 0.04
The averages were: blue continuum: 5.37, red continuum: 5.09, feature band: 4.98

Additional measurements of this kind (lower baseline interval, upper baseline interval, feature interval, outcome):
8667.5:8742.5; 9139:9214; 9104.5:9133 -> 0.007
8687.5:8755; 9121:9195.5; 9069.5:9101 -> 0.003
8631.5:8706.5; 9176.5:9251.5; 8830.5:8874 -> -0.048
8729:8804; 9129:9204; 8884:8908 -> -0.053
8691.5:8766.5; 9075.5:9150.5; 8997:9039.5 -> 0.015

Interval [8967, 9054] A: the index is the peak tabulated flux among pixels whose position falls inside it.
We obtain 6.387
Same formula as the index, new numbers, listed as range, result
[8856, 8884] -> 6.244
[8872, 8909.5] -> 6.437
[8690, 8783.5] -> 6.245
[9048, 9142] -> 6.104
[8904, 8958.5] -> 6.098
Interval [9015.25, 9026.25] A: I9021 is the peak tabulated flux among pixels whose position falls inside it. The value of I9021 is 5.444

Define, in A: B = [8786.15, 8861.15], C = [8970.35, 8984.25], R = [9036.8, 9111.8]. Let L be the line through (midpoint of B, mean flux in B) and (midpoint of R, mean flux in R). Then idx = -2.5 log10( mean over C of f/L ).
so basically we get 0.03 mag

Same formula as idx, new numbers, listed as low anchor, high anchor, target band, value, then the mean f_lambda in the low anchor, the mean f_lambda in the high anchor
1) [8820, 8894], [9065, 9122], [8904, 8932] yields 0.01 mag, 5.52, 5.21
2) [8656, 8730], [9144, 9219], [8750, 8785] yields -0.04 mag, 5.21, 5.09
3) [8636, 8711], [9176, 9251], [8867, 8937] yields -0.07 mag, 5.26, 4.95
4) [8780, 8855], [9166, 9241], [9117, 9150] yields -0.03 mag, 5.53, 4.99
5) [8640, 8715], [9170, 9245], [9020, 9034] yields 0.02 mag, 5.22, 4.98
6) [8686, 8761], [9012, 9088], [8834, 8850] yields -0.06 mag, 5.34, 5.2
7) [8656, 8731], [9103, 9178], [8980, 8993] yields 0.03 mag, 5.22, 5.2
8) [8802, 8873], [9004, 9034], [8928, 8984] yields -0.04 mag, 5.48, 4.98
